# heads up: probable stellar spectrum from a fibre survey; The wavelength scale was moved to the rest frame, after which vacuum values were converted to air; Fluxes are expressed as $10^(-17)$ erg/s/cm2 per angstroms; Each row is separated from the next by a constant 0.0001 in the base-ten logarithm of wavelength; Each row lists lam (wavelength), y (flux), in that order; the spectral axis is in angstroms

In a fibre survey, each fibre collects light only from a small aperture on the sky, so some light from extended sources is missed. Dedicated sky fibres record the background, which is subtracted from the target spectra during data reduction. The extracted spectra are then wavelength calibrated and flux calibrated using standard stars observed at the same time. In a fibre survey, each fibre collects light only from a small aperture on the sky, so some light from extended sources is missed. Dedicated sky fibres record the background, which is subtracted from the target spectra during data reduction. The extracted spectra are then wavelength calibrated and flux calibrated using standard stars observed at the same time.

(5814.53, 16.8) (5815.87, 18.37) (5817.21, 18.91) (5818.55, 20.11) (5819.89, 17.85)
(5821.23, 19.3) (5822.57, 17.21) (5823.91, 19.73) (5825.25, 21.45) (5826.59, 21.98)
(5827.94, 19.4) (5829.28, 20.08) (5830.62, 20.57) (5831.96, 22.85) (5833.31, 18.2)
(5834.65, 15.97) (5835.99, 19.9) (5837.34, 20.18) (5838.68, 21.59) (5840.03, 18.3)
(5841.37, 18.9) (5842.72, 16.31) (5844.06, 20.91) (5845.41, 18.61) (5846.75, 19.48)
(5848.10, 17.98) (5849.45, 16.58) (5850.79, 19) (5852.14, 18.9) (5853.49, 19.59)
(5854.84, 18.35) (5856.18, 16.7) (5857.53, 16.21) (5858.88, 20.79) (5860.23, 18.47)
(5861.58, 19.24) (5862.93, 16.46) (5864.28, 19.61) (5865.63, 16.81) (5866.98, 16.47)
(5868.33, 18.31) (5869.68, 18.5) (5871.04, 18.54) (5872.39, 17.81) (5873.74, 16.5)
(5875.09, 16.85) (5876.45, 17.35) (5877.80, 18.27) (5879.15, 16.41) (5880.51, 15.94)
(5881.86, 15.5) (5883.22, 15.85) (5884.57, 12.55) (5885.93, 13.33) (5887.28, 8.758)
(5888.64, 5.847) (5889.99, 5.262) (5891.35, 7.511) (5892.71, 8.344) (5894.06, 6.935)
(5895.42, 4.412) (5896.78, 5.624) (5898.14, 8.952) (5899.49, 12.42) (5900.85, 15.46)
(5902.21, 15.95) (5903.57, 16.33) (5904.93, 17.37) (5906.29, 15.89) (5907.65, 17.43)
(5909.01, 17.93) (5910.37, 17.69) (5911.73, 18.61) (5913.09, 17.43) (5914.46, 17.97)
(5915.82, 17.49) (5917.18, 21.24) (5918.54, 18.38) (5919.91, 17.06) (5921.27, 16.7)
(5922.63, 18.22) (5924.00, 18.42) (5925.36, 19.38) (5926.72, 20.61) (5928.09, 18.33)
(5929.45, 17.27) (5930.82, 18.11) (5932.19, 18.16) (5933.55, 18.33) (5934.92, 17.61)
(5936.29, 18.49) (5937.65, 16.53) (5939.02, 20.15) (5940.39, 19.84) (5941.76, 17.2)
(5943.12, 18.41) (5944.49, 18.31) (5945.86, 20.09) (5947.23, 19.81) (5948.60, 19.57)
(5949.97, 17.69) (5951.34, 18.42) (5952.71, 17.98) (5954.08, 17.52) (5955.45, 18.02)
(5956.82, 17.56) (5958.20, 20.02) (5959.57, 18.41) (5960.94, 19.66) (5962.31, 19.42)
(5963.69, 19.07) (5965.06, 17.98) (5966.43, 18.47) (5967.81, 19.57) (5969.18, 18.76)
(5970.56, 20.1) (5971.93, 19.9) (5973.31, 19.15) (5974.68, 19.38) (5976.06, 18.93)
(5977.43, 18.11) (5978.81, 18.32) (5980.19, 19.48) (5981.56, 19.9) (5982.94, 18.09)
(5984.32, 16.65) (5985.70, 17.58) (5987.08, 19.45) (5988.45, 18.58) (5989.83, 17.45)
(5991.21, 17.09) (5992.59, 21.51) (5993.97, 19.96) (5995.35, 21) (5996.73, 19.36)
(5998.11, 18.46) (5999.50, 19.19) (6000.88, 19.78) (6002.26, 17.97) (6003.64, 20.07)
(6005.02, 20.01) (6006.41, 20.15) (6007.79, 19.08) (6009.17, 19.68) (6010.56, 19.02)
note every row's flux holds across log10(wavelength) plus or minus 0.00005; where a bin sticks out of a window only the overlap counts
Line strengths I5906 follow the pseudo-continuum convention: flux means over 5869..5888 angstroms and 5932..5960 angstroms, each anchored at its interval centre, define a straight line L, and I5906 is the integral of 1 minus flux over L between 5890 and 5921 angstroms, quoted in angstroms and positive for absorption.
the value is 5.1 angstroms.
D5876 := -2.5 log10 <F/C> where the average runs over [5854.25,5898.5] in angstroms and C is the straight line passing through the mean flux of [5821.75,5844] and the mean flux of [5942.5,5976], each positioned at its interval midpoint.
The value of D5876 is 0.33 mag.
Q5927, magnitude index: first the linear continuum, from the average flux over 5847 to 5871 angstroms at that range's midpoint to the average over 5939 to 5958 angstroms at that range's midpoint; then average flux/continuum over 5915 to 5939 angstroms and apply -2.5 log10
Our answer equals 0.01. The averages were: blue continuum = 18.1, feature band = 18.3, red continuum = 18.6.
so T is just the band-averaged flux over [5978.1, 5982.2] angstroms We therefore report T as 19.2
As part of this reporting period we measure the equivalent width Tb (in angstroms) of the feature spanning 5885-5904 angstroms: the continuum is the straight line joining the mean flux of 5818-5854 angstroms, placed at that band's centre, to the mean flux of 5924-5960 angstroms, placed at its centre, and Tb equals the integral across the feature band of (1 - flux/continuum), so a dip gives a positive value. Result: 9.3 angstroms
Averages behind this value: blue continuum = 19.3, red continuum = 18.5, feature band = 9.6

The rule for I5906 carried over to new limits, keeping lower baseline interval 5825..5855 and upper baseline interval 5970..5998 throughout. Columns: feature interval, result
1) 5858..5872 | 0.7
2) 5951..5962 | 0.3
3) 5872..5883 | 1.4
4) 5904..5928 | 1.3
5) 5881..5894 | 6.1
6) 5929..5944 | 0.7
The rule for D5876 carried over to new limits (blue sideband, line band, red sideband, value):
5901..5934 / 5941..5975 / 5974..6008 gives -0.02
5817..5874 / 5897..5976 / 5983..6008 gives 0.06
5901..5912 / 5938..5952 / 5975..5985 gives -0.06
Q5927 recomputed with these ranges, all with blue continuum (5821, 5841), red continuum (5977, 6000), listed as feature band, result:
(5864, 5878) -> 0.110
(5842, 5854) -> 0.062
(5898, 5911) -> 0.218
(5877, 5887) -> 0.271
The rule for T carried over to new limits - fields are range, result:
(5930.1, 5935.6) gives 18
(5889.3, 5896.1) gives 6.49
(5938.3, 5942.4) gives 19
